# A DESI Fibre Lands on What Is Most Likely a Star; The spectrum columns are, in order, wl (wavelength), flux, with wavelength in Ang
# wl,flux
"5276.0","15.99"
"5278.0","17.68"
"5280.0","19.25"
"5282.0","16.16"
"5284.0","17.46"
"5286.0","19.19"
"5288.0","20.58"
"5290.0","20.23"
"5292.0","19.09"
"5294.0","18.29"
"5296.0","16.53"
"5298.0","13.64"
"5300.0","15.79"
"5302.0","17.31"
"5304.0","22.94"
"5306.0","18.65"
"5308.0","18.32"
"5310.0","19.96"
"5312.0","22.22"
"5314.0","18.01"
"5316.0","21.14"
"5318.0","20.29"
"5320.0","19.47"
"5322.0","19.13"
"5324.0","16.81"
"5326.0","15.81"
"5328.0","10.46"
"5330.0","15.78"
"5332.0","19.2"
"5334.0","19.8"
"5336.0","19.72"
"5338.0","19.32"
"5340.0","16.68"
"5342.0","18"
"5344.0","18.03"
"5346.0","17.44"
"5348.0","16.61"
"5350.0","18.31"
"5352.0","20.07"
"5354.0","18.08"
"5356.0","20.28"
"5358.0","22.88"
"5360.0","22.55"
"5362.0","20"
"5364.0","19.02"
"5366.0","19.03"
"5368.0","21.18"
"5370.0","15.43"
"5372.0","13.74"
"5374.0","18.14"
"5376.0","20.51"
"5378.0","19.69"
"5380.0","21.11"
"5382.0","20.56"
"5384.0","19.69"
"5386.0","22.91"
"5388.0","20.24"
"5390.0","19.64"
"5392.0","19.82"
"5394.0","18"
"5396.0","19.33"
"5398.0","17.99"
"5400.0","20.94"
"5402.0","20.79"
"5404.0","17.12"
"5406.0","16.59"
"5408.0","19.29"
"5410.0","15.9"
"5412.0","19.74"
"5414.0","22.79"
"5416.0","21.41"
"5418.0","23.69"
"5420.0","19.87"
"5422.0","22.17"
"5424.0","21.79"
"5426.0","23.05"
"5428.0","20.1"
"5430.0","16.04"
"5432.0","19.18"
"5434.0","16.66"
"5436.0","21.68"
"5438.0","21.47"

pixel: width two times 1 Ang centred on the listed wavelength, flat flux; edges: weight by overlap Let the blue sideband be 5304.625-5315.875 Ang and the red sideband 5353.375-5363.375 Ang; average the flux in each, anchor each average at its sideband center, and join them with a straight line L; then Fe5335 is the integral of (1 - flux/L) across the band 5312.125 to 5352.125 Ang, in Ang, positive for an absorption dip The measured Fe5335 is 4.2 Ang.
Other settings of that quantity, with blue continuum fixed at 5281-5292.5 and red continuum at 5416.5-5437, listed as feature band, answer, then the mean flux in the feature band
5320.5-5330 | 1.7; 15.8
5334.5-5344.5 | 0.5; 18.4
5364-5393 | 0.7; 19.4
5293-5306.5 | 1.0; 17.6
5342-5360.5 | 0.3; 19.2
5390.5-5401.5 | 0.4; 19.3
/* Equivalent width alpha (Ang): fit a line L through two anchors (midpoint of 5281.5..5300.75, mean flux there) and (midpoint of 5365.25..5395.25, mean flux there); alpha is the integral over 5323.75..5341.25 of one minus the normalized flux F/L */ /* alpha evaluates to 1.3 Ang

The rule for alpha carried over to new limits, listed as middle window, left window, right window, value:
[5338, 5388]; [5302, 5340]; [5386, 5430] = 0.3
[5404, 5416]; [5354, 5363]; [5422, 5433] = 0.9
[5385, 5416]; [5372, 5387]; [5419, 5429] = 1.7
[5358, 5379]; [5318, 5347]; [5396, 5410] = -1.1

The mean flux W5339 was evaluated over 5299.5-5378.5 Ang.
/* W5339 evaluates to 18.7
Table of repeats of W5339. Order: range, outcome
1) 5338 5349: 17.5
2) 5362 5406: 19.2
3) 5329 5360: 18.8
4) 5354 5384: 19.5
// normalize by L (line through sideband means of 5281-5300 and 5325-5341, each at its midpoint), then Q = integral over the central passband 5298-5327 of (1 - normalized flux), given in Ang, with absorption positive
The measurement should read -2.3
